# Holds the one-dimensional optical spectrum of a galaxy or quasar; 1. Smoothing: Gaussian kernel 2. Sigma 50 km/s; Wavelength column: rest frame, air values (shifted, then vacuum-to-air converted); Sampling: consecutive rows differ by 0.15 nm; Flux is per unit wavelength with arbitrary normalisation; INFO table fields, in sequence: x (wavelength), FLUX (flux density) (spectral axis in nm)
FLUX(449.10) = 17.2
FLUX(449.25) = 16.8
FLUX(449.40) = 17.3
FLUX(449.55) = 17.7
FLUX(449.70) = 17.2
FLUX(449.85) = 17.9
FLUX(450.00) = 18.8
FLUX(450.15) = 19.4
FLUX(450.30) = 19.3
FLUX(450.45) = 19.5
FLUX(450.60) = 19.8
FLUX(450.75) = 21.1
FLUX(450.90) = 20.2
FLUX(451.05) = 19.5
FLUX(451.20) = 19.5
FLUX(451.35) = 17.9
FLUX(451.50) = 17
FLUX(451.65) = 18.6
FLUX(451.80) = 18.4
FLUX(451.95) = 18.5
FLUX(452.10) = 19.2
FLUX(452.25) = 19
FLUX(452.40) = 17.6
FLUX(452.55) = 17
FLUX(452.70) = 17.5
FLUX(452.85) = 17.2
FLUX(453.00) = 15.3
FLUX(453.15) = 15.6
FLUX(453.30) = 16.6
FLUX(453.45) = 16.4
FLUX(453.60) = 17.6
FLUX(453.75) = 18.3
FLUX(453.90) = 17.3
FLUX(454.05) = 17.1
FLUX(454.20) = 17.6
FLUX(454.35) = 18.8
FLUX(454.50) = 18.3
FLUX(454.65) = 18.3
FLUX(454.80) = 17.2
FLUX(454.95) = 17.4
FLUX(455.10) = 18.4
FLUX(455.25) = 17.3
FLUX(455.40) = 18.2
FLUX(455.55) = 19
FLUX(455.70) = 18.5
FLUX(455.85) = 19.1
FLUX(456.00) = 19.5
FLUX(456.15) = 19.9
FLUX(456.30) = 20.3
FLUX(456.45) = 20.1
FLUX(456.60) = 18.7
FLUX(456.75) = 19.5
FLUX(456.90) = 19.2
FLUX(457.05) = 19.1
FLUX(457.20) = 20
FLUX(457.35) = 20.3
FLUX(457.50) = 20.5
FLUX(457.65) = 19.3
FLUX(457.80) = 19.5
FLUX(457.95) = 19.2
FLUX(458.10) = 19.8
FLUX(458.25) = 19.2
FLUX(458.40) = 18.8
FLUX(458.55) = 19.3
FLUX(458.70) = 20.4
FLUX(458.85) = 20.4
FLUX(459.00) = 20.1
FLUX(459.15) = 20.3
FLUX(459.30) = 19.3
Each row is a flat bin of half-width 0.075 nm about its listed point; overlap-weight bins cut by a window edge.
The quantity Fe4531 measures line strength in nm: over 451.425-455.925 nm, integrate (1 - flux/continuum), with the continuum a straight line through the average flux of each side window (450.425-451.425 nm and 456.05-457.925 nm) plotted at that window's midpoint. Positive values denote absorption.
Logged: 0.44 nm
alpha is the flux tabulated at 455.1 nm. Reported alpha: 18.4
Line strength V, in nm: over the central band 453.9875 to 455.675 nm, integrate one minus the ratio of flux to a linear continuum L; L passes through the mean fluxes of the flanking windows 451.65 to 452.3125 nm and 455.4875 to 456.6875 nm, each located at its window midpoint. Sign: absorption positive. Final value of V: 0.106 nm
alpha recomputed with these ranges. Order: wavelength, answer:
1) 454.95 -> 17.4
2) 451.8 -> 18.4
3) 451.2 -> 19.5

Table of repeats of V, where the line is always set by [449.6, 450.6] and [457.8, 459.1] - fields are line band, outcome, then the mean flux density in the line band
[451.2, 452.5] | 0.04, 18.3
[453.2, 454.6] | 0.12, 17.5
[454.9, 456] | 0.05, 18.4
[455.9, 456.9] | -0.01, 19.6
